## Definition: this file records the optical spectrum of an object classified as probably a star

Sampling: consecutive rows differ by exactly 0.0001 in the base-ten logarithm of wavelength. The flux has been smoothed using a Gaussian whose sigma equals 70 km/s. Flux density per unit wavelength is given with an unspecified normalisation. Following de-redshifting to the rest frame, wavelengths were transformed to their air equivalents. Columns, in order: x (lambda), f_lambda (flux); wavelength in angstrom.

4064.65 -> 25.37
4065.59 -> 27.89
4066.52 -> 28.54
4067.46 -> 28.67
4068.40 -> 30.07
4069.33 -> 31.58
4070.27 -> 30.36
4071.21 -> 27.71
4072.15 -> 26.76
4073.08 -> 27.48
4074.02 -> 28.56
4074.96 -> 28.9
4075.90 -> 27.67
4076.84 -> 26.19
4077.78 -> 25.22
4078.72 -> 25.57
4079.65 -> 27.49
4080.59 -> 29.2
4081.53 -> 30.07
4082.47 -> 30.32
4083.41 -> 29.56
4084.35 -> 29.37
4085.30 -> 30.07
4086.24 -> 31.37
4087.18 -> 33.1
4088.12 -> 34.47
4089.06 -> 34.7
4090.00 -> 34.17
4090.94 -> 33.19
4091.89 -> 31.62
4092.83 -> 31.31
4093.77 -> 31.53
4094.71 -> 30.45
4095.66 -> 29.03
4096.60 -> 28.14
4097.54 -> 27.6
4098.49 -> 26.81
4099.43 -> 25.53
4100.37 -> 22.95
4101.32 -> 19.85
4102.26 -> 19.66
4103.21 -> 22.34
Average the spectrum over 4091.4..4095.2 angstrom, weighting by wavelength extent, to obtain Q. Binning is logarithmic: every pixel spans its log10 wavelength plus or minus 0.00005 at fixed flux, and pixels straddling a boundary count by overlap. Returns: 31.2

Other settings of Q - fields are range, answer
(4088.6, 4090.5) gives 34.5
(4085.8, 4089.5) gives 33.4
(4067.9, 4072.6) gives 29.3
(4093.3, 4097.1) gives 29.8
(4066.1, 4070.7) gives 29.8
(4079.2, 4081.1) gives 28.4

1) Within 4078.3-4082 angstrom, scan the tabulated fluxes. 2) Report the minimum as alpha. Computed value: 25.57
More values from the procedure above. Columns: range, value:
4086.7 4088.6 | 33.1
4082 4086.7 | 29.37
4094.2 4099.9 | 25.53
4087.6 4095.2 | 30.45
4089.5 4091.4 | 33.19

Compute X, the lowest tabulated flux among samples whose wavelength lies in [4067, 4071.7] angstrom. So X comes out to 27.71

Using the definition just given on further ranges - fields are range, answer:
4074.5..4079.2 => 25.22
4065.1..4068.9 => 27.89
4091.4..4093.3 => 31.31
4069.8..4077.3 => 26.19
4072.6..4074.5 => 27.48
